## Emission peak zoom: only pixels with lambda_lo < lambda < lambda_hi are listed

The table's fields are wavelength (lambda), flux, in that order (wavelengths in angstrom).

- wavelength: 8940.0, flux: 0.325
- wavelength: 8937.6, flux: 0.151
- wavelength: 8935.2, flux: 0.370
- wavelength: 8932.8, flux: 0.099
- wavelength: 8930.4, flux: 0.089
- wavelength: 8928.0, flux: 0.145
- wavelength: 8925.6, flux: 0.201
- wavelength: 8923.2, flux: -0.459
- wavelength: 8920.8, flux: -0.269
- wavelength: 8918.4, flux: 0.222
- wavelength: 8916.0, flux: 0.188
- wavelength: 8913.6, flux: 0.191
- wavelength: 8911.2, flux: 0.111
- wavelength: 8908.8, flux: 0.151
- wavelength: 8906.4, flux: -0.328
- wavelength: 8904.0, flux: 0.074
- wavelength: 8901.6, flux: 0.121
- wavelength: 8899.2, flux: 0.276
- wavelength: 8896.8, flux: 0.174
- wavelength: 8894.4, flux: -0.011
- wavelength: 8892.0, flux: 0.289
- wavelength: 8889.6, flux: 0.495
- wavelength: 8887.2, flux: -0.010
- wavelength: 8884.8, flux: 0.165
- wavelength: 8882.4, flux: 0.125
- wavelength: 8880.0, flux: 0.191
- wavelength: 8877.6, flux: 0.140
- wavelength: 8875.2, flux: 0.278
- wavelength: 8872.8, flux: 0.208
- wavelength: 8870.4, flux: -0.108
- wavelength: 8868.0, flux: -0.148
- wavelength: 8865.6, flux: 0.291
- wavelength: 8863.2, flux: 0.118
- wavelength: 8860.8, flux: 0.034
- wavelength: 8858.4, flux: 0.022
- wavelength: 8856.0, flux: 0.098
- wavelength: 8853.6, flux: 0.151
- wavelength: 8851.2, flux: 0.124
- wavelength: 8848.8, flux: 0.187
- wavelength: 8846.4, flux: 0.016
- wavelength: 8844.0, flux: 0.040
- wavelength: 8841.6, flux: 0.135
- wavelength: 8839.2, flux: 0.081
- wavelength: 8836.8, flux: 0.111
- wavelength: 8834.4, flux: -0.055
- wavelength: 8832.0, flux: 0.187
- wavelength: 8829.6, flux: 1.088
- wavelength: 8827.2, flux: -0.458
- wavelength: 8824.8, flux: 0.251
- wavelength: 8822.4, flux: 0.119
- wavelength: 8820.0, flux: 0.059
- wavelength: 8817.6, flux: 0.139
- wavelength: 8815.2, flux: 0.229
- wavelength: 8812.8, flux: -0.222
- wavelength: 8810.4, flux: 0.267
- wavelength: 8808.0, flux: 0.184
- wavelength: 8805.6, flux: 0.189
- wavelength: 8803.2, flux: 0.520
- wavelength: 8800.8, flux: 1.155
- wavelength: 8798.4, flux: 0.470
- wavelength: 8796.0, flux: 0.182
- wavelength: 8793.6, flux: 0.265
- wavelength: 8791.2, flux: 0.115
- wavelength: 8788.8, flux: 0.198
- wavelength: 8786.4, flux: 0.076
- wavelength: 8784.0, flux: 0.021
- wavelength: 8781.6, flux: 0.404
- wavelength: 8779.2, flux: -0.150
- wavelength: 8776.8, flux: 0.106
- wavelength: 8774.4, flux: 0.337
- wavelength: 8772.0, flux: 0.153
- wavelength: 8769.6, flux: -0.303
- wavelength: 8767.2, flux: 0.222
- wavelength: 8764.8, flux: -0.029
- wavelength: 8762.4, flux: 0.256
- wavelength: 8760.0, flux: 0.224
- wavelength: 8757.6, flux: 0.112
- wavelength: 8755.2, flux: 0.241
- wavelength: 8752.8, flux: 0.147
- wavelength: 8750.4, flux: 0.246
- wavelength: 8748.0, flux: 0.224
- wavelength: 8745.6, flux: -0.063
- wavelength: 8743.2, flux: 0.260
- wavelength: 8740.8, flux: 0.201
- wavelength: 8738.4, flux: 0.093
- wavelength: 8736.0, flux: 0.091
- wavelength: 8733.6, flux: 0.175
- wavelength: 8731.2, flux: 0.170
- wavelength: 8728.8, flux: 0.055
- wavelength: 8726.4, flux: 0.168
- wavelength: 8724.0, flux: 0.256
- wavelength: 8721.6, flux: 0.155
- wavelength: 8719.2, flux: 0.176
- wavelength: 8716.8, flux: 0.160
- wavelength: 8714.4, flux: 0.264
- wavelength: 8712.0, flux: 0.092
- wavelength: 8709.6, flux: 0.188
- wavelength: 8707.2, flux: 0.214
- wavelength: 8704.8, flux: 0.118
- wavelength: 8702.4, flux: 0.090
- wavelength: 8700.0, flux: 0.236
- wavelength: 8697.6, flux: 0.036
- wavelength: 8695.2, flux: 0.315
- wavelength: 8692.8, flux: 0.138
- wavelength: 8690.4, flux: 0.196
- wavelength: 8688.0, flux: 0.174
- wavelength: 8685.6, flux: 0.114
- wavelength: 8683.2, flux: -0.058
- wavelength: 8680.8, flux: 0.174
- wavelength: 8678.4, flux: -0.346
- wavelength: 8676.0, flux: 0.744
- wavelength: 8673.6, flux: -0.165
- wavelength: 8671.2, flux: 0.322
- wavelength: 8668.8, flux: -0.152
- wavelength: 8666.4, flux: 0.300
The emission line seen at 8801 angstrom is H-beta 4861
